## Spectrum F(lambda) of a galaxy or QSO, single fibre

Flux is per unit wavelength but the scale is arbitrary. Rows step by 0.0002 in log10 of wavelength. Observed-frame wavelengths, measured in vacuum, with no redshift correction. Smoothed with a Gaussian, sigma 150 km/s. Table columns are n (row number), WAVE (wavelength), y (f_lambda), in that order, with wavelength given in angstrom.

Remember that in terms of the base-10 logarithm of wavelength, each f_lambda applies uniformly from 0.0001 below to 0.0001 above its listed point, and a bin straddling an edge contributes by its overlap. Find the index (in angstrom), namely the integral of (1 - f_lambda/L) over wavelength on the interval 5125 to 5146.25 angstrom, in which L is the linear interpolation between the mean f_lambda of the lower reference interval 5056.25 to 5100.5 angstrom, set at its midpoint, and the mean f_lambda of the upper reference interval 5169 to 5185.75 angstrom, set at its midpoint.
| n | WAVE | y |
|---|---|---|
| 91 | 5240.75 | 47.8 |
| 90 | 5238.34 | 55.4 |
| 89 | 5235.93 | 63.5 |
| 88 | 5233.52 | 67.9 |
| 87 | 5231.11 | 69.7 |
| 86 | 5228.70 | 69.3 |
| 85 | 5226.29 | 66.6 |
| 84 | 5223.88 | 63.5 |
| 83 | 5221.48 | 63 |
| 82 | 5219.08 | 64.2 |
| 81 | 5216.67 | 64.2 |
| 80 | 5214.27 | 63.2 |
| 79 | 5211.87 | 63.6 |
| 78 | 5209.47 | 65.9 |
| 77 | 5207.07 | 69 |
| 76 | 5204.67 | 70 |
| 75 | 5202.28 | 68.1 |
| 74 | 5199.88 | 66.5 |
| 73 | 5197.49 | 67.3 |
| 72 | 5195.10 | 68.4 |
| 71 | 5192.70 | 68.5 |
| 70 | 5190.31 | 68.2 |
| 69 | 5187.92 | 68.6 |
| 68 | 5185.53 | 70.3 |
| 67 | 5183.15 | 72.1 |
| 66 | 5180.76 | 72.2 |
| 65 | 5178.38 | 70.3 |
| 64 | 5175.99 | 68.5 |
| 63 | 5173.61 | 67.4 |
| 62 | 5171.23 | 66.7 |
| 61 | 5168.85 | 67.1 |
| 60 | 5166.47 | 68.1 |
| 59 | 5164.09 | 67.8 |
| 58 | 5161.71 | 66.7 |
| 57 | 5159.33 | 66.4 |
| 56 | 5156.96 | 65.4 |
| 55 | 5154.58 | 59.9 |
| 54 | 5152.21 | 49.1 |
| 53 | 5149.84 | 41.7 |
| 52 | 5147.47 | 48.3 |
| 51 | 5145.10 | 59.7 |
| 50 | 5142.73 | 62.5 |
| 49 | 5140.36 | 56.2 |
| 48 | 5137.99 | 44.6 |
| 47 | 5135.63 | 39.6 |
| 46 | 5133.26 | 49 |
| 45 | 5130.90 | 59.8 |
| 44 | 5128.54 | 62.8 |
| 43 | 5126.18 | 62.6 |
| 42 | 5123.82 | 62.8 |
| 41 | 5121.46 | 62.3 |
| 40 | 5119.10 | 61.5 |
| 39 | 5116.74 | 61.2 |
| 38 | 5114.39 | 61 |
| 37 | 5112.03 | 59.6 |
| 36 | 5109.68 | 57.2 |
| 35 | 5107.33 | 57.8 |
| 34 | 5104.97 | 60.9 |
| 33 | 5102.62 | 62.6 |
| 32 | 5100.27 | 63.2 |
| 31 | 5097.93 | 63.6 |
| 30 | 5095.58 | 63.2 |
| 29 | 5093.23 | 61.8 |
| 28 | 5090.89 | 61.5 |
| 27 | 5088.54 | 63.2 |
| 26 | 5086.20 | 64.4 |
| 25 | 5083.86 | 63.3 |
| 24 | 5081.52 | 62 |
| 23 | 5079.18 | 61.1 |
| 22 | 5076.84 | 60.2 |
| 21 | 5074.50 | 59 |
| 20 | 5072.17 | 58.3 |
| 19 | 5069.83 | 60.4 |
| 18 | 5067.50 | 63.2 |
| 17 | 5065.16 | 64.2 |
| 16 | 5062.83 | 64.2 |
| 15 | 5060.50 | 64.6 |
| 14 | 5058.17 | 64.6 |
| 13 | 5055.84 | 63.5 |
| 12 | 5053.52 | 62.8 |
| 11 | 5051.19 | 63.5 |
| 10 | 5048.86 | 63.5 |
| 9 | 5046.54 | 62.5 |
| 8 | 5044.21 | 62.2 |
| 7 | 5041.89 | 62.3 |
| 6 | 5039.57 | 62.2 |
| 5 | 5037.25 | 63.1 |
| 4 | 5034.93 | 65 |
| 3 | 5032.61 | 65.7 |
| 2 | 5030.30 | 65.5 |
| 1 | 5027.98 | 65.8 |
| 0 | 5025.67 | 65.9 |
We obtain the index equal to 3.6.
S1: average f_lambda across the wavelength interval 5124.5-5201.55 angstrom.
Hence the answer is 62.3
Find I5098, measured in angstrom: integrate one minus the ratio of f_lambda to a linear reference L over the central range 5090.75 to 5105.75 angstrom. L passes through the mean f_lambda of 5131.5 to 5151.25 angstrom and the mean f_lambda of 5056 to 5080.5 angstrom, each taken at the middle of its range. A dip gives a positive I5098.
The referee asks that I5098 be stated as -1.4 angstrom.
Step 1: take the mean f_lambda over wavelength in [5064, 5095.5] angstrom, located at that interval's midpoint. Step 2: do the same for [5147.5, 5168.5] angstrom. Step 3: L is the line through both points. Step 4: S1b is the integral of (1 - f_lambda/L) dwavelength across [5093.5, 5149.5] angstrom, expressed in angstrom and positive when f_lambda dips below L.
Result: 2.59 angstrom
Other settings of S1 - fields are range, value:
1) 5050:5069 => 63.8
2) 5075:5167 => 59.5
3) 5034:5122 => 62.1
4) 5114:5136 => 58.8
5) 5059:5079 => 61.8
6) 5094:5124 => 61.2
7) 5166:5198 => 68.9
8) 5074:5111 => 61.6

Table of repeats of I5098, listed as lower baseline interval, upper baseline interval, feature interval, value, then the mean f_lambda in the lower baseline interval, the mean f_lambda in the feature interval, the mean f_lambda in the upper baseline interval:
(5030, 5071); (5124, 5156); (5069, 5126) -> -2.9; 63.5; 61.4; 53.9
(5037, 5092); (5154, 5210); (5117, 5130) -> 0.6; 62.5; 62.2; 68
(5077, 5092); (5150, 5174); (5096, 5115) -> 0.6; 62.4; 60.8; 63.4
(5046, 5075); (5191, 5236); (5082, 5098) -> 0.1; 62.7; 62.9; 66.5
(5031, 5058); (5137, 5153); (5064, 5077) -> -0.1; 63.4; 60.9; 51.9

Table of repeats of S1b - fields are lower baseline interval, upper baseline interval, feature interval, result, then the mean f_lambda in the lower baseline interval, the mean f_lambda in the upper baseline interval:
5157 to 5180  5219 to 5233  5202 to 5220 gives 0.19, 67.6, 66.3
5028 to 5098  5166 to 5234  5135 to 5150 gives 3.25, 62.9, 67.5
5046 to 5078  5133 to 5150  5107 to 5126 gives -2.18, 62.5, 50.8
